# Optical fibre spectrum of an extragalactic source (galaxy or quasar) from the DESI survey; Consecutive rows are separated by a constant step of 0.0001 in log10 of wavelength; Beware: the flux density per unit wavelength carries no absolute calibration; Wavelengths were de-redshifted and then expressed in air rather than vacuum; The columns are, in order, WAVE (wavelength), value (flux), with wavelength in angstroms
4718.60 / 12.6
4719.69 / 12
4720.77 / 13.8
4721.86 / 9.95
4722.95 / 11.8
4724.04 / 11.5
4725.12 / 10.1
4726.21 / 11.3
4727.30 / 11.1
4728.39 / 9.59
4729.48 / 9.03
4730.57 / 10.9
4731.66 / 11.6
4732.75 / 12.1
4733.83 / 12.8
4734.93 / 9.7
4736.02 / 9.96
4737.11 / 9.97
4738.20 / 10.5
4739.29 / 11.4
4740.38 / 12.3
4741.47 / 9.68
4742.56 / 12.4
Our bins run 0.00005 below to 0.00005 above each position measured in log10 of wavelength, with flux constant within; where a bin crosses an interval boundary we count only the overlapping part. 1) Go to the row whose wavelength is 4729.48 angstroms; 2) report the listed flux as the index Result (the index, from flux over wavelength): 9.03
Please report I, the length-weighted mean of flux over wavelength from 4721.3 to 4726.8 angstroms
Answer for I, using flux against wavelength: 10.9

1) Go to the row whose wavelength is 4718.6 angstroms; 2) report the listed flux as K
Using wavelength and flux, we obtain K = 12.6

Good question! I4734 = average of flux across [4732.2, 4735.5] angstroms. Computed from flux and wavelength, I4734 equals 11.5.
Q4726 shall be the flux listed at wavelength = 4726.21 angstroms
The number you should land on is 11.3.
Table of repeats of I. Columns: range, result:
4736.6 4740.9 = 11.1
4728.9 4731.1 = 9.94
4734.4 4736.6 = 9.84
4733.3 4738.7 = 10.6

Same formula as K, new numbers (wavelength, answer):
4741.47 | 9.68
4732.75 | 12.1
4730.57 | 10.9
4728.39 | 9.59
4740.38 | 12.3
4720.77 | 13.8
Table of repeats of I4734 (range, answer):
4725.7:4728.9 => 10.7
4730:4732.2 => 11.2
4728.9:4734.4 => 11.3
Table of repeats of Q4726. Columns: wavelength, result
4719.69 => 12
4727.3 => 11.1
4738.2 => 10.5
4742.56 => 12.4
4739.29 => 11.4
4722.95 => 11.8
